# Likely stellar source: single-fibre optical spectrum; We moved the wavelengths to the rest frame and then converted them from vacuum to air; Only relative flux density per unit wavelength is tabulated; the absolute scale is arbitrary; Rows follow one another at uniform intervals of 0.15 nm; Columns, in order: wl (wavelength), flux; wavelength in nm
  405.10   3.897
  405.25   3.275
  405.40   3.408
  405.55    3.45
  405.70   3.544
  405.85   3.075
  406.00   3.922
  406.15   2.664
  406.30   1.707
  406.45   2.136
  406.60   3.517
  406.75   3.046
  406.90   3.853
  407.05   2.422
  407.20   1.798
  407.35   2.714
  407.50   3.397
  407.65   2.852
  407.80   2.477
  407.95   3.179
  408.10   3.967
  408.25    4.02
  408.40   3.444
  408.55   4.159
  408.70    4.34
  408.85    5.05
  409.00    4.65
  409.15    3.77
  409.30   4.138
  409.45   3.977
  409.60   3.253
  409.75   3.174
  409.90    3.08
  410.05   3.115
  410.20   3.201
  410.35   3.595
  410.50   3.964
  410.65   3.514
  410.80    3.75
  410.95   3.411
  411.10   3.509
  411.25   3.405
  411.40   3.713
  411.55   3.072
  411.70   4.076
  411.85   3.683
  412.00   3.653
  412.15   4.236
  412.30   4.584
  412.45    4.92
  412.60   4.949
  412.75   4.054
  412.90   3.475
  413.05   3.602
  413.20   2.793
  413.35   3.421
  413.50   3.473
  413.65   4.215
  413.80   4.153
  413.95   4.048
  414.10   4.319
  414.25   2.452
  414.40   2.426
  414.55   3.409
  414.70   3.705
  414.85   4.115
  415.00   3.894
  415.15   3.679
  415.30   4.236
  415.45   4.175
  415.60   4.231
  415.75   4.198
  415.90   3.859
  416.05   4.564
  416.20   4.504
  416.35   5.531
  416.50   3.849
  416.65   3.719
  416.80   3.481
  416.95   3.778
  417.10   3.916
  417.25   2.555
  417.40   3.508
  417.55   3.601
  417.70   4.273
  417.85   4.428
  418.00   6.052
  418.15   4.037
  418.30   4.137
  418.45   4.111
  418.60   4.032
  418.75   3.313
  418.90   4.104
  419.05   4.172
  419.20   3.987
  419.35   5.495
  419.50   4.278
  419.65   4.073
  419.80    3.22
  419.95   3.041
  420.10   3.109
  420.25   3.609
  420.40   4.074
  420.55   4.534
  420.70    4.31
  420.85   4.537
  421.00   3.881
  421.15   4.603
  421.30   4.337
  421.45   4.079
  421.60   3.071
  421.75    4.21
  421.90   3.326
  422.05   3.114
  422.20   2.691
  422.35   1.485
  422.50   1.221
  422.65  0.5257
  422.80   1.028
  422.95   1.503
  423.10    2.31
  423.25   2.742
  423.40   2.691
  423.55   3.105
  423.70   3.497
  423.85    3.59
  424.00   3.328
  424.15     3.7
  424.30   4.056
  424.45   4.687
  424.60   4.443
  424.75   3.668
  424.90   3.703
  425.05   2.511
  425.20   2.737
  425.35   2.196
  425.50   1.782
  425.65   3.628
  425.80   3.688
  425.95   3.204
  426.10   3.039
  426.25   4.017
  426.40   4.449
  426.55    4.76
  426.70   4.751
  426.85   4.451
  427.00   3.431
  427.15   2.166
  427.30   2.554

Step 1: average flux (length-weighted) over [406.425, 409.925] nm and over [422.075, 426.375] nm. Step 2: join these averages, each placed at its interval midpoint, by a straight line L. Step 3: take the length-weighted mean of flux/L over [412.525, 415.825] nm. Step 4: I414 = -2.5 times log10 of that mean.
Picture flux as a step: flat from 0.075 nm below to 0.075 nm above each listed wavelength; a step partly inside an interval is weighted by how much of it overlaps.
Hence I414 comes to -0.162 mag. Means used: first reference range 3.46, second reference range 2.91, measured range 3.77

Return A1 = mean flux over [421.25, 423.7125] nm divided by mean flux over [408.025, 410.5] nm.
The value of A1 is 0.68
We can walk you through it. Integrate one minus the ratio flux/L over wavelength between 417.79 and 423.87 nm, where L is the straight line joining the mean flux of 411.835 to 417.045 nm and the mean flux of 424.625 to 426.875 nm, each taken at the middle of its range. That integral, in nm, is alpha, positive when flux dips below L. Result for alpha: 0.33 nm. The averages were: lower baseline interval 3.93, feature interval 3.5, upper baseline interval 3.51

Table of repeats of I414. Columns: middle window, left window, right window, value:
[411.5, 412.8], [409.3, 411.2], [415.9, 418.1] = -0.136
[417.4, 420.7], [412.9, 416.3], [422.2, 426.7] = -0.178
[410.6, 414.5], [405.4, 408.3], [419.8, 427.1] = -0.185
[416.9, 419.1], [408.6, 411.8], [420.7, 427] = -0.155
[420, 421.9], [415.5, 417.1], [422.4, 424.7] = -0.206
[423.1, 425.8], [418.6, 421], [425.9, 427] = 0.227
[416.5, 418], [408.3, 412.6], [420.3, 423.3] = -0.134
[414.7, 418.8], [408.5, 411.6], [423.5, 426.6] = -0.126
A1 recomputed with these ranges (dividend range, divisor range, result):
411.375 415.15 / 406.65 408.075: 1.30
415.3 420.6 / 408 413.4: 1.07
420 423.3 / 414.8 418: 0.77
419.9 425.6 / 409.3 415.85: 0.86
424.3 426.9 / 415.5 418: 0.89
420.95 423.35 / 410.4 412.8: 0.70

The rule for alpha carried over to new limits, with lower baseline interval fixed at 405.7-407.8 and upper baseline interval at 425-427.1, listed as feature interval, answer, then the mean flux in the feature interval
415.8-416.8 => -0.35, 4.27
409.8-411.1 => -0.20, 3.45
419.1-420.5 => -0.27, 3.89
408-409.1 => -0.48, 4.2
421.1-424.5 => 0.40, 2.97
